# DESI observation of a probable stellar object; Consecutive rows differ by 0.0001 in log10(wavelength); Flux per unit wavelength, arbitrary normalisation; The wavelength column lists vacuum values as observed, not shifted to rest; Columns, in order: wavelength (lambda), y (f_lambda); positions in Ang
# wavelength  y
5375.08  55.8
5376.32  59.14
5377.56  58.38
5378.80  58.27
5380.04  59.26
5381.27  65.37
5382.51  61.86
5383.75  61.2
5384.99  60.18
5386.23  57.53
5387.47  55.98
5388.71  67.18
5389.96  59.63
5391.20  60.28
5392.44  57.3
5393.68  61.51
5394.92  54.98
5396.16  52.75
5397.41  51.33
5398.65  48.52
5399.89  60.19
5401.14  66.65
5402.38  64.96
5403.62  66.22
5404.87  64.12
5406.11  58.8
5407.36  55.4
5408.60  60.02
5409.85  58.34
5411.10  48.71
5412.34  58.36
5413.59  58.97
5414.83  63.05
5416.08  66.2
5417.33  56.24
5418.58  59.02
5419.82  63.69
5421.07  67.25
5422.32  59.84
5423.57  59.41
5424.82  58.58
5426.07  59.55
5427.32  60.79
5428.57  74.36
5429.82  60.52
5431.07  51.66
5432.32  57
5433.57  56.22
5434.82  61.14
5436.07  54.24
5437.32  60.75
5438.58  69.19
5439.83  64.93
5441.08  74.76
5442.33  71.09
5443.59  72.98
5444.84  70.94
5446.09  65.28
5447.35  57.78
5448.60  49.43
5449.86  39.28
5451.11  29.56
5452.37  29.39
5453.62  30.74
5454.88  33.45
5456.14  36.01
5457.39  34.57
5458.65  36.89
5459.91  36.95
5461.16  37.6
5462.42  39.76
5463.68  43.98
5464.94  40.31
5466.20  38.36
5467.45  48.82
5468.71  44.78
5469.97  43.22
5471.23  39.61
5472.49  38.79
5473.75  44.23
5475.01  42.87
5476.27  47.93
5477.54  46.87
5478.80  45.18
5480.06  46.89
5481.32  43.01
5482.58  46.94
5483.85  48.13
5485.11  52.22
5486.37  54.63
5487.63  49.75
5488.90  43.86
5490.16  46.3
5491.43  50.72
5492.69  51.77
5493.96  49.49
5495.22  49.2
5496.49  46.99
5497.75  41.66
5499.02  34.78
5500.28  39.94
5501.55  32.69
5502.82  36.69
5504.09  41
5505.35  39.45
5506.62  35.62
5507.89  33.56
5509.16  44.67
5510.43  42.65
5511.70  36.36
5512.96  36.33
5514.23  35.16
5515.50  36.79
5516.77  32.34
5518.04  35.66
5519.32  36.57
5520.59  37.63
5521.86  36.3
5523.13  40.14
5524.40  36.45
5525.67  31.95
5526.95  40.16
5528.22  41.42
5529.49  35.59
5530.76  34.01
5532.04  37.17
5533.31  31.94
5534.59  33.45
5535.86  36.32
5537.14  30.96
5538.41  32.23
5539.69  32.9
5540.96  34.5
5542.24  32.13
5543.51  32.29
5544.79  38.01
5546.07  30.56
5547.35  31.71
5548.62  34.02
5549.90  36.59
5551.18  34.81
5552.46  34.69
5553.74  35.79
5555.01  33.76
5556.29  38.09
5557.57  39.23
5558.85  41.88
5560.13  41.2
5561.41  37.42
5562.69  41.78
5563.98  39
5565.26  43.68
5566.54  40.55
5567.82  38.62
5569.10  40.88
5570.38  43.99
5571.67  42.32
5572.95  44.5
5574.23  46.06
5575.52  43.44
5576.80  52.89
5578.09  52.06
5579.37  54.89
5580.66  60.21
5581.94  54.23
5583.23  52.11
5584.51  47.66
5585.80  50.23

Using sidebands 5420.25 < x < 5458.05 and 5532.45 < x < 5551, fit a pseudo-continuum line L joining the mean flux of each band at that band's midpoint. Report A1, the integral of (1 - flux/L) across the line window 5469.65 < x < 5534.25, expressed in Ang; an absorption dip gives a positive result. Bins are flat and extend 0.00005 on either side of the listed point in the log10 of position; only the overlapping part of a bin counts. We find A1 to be 1.4 Ang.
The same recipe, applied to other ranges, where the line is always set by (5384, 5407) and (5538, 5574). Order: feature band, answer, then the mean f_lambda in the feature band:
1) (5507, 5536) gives 3.8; 36.6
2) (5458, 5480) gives 3.1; 42.2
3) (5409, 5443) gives -3.8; 61.3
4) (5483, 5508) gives 0.9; 44.2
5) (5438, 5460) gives 0.8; 50.4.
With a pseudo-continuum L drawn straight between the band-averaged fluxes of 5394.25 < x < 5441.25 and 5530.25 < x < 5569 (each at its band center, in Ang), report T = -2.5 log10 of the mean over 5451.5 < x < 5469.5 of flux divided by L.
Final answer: 0.35 mag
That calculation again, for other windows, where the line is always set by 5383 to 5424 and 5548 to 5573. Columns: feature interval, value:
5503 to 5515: 0.19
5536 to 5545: 0.24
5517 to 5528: 0.19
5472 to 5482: 0.12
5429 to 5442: -0.12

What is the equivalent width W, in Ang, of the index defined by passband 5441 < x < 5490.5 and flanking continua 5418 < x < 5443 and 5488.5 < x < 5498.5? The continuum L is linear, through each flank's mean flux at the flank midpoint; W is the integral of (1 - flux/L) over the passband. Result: 7.5 Ang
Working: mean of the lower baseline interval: 62.2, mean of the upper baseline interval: 47.4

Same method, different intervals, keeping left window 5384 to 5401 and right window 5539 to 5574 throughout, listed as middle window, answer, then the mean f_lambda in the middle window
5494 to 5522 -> 3.3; 38.5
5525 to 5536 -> 1.4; 35.8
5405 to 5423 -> -1.5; 59.7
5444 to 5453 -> 0.3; 49.4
